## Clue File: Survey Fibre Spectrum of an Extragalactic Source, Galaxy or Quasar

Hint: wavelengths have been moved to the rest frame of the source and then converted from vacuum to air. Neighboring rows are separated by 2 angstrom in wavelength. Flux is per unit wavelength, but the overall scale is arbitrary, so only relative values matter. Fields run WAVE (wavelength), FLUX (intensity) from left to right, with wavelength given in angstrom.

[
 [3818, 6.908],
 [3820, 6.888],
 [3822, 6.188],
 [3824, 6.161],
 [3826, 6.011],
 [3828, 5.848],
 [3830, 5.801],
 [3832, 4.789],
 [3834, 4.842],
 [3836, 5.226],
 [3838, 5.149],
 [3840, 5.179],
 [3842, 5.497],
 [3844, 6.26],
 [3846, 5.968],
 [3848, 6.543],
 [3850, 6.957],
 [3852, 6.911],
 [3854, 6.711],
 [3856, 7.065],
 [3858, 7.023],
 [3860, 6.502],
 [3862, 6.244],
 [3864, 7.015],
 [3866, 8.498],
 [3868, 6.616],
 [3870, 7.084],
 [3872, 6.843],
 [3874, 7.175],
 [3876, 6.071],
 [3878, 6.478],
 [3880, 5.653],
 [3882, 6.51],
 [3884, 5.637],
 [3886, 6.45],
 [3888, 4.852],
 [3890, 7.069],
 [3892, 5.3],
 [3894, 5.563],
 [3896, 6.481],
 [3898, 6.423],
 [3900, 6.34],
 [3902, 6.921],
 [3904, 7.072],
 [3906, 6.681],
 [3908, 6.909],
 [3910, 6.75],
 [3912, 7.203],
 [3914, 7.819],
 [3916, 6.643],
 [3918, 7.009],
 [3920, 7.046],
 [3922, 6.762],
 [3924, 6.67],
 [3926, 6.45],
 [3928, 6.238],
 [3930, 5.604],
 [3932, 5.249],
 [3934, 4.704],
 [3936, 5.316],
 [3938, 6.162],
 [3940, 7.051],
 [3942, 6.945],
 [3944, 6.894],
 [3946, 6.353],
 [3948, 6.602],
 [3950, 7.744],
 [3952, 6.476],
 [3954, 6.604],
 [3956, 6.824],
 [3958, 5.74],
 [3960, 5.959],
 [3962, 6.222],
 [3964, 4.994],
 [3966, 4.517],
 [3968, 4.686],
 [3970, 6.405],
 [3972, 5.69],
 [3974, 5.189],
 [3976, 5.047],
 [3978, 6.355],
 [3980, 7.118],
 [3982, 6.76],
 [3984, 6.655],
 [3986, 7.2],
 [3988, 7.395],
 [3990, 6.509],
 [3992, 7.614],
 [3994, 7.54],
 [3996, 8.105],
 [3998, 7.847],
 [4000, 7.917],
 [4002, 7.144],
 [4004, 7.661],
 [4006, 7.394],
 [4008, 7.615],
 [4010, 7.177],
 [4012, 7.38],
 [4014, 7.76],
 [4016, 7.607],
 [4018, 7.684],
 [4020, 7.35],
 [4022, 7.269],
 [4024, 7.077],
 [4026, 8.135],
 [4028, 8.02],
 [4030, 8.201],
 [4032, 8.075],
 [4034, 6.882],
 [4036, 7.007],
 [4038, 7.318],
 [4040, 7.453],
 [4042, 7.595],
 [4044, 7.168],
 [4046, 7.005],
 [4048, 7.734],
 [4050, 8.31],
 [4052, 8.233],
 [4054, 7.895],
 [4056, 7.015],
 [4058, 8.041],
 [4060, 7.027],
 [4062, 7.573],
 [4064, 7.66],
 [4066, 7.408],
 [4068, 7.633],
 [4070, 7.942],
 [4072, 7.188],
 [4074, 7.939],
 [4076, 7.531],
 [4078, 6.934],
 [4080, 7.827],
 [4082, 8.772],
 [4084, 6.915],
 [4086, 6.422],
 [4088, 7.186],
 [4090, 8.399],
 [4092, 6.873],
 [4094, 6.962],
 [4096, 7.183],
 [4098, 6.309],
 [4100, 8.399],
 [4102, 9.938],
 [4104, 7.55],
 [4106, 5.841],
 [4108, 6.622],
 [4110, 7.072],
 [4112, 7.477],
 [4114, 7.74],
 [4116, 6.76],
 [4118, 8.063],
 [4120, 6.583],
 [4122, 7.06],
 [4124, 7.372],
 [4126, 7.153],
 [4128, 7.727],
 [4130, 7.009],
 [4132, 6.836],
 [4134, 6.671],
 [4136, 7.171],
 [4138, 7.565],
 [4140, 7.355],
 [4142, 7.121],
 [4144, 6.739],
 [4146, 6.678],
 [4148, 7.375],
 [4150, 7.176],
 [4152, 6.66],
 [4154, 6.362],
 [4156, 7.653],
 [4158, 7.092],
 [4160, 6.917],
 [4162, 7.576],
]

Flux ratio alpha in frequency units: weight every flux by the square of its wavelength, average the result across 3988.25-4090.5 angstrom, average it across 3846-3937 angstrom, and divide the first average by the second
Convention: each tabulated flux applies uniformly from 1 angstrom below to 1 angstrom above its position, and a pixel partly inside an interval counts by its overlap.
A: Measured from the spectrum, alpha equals 1.25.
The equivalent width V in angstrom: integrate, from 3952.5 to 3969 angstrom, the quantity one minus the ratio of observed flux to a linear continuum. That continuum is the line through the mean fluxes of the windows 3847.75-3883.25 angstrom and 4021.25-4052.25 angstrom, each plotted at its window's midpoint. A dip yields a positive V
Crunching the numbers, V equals 3.4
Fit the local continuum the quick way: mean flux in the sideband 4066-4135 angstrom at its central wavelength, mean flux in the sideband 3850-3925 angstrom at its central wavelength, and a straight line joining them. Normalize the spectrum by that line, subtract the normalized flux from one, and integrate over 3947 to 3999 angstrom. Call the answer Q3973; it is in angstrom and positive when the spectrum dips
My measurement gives 3.6 angstrom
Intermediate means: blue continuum 6.65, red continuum 7.35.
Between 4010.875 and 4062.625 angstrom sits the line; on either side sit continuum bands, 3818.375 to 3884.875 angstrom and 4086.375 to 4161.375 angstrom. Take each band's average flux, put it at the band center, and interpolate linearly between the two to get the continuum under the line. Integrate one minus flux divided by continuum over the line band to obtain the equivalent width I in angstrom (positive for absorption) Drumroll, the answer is -4.9 angstrom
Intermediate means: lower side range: 6.29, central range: 7.57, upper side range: 7.2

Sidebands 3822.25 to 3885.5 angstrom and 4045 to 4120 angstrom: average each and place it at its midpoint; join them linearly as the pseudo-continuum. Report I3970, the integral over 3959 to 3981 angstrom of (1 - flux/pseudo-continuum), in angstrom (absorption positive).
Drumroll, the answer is 3.9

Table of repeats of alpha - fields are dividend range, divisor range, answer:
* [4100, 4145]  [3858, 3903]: 1.27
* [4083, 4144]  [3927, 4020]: 1.17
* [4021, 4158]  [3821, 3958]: 1.28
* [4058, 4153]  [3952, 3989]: 1.28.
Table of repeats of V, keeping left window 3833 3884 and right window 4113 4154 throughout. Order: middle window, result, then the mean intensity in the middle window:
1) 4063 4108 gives -3.1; 7.47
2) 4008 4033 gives -3.0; 7.64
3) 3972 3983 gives 1.1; 6.06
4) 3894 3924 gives -1.3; 6.81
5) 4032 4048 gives -1.0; 7.29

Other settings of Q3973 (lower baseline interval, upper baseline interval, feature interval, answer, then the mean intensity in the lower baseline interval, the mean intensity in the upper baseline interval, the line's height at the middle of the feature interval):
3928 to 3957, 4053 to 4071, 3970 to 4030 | -2.16 angstrom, 6.32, 7.58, 6.93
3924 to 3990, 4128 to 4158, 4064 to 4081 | -2.12 angstrom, 6.17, 7.05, 6.72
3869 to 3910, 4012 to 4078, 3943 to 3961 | 0.74 angstrom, 6.38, 7.57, 6.86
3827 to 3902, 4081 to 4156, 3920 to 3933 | 0.50 angstrom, 6.24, 7.22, 6.48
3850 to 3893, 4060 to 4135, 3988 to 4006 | -1.33 angstrom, 6.57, 7.36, 7.01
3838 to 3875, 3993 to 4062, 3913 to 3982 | 8.82 angstrom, 6.63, 7.58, 7.13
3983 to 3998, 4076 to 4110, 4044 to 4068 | -0.81 angstrom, 7.33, 7.38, 7.36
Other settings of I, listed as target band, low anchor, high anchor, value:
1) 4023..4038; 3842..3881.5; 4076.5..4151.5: -1.1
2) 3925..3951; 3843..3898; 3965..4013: 1.6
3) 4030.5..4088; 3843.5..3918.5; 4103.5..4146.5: -4.6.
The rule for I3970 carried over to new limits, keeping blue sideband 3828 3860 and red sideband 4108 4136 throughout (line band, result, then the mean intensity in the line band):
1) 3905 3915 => -1.3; 7.07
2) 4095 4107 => -0.8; 7.54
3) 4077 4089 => -0.6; 7.34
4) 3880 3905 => 0.1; 6.2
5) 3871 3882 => -0.6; 6.45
